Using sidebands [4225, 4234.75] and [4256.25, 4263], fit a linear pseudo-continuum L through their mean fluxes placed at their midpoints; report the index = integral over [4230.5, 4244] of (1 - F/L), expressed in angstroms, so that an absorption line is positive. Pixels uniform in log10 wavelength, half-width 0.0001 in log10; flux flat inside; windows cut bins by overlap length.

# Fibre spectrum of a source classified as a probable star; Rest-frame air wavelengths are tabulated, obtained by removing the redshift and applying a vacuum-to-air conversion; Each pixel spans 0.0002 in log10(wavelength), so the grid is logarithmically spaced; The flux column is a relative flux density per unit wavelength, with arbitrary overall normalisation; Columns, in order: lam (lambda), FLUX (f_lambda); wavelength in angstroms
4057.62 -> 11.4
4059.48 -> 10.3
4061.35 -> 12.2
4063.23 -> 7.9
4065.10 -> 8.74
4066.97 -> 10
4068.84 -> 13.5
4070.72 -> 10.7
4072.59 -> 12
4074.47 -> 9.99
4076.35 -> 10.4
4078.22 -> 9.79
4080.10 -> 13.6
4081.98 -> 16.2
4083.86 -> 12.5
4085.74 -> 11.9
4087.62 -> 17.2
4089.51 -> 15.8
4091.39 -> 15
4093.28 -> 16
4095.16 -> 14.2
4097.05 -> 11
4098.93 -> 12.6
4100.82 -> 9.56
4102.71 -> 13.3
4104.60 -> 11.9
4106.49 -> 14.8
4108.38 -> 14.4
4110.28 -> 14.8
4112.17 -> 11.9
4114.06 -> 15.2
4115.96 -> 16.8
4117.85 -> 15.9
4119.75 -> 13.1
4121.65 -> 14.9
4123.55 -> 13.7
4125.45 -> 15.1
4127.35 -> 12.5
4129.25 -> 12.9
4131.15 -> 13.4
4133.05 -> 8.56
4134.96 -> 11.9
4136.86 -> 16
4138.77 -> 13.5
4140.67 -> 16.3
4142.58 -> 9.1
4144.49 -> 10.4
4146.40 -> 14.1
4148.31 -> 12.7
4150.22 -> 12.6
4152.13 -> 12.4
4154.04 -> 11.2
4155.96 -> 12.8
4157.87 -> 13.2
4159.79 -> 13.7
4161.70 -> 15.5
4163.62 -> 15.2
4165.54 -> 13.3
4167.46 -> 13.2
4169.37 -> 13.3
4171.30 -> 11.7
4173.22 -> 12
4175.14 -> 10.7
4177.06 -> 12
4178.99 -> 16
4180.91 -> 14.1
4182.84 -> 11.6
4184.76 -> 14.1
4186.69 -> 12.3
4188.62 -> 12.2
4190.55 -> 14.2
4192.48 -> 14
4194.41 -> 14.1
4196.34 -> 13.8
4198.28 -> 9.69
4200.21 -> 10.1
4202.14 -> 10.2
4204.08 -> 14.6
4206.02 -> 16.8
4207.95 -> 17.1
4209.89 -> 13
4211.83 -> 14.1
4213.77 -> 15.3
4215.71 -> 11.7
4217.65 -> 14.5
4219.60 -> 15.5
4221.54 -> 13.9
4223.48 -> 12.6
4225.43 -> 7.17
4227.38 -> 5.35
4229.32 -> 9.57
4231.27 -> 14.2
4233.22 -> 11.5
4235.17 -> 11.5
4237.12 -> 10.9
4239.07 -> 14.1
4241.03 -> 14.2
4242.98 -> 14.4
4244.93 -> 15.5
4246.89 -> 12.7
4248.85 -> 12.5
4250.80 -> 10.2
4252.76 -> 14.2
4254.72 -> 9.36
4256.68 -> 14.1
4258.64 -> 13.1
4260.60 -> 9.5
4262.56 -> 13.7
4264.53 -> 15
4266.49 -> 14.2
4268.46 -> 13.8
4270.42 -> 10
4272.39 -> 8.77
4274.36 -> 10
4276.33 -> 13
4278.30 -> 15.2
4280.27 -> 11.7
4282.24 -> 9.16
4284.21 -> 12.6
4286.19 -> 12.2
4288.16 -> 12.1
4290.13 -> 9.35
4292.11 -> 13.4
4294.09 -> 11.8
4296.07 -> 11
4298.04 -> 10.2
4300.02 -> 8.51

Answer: -3.2 angstroms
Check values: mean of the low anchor 9.8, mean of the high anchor 12.4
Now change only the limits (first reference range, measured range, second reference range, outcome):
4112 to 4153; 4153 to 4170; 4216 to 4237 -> -0.93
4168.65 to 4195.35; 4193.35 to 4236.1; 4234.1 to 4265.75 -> 1.20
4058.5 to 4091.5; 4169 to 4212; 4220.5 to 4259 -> -3.78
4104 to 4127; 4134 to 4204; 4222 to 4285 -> 2.92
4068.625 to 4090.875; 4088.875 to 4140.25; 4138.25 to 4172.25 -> -3.05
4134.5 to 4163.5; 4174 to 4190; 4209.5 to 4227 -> 0.09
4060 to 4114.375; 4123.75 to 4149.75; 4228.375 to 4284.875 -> -0.59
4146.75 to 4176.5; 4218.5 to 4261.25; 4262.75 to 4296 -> 0.69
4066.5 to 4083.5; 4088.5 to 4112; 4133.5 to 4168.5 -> -2.46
